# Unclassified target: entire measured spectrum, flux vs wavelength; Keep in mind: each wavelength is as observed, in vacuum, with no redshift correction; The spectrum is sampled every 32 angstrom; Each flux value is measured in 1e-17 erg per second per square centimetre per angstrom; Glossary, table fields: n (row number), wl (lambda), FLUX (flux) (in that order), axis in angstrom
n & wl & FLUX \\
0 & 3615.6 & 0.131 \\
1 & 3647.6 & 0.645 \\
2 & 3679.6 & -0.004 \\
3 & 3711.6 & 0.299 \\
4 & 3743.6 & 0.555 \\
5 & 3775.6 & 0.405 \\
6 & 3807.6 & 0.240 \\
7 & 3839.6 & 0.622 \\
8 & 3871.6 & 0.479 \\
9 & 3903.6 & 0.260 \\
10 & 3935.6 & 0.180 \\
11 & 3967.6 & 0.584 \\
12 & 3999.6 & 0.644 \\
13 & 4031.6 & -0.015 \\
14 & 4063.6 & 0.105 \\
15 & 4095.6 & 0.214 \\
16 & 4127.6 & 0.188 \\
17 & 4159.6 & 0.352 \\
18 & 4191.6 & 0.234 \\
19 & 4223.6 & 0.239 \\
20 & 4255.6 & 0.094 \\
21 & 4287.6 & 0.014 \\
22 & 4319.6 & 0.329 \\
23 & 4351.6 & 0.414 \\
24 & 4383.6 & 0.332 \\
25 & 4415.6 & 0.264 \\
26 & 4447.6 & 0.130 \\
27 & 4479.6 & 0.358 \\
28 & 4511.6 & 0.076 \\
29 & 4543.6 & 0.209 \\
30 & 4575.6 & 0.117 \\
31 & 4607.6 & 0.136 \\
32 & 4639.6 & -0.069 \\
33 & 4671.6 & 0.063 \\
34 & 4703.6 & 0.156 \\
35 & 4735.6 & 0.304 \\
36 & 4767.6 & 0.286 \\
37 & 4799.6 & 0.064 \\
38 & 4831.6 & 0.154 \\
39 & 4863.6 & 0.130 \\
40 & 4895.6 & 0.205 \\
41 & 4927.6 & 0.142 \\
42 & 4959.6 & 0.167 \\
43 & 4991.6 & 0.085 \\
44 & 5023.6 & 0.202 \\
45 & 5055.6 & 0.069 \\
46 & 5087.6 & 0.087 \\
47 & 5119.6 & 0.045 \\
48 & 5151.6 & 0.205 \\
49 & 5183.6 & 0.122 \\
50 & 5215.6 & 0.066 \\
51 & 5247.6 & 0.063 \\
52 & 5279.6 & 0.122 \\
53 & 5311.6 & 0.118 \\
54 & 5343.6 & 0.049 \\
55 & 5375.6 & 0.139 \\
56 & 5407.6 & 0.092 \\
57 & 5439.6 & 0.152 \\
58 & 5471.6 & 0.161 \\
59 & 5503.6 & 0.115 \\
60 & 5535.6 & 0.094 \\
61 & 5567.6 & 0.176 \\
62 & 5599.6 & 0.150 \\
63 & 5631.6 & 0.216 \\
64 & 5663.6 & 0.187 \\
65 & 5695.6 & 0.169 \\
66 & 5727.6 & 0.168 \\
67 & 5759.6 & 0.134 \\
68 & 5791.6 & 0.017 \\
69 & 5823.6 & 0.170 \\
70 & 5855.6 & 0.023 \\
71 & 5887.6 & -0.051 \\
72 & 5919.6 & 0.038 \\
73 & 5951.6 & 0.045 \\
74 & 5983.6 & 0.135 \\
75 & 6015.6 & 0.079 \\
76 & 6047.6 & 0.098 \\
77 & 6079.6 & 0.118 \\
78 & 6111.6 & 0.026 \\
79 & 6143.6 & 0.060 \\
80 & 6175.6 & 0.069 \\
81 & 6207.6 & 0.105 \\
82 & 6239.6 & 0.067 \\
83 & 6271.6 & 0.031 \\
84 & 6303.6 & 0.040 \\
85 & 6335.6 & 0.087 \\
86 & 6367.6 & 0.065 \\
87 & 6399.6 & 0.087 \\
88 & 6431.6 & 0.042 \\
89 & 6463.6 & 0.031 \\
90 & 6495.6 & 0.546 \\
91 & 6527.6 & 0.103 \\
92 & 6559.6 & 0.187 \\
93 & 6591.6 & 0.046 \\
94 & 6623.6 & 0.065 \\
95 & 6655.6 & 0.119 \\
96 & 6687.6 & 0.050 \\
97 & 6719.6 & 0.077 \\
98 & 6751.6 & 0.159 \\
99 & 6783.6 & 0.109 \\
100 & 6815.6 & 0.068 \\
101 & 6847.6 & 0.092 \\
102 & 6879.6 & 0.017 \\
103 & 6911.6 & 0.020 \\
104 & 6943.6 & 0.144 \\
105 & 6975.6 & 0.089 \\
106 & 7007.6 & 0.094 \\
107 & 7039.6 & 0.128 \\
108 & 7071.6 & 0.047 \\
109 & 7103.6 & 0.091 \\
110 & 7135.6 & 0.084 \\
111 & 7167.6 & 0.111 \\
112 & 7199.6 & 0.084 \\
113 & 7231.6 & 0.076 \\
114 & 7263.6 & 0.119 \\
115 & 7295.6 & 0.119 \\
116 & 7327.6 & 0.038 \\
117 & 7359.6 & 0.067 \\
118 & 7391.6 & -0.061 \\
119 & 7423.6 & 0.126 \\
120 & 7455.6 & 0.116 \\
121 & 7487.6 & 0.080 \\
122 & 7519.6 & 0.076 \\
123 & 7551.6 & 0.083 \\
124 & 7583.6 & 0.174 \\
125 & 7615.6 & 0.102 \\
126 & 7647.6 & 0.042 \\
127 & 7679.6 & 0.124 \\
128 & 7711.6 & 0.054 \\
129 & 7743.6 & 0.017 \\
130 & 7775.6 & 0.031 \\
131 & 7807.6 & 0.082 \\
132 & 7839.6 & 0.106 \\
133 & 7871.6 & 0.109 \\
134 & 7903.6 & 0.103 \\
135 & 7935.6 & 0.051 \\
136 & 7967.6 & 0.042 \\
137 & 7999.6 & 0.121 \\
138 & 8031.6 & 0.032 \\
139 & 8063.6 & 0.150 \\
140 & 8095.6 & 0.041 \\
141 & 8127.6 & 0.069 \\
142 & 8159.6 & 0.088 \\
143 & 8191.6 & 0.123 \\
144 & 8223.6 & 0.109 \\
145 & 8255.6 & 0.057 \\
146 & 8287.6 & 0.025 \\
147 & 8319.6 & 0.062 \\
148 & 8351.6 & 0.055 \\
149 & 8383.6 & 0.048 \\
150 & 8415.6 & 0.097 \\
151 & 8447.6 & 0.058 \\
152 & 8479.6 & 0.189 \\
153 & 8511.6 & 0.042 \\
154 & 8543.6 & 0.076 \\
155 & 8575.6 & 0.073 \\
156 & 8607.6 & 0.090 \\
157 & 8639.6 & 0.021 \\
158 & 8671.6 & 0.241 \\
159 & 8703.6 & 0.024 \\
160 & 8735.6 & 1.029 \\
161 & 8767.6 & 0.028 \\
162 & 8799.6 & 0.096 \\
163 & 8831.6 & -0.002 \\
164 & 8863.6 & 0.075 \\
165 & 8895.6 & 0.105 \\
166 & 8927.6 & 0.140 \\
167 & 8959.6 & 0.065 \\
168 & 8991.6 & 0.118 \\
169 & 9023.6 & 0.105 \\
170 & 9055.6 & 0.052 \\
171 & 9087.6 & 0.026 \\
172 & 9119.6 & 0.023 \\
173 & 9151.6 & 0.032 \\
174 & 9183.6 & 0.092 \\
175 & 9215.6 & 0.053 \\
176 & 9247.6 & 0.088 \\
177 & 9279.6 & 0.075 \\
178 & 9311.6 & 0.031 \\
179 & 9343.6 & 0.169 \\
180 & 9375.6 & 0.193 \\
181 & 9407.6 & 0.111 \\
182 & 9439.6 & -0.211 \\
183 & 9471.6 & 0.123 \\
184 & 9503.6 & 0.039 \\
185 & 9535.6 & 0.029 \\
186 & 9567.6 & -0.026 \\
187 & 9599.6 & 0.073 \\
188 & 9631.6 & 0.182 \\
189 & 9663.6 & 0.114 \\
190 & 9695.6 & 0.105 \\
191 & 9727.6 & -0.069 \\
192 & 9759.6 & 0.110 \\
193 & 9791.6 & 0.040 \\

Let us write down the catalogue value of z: 0.745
